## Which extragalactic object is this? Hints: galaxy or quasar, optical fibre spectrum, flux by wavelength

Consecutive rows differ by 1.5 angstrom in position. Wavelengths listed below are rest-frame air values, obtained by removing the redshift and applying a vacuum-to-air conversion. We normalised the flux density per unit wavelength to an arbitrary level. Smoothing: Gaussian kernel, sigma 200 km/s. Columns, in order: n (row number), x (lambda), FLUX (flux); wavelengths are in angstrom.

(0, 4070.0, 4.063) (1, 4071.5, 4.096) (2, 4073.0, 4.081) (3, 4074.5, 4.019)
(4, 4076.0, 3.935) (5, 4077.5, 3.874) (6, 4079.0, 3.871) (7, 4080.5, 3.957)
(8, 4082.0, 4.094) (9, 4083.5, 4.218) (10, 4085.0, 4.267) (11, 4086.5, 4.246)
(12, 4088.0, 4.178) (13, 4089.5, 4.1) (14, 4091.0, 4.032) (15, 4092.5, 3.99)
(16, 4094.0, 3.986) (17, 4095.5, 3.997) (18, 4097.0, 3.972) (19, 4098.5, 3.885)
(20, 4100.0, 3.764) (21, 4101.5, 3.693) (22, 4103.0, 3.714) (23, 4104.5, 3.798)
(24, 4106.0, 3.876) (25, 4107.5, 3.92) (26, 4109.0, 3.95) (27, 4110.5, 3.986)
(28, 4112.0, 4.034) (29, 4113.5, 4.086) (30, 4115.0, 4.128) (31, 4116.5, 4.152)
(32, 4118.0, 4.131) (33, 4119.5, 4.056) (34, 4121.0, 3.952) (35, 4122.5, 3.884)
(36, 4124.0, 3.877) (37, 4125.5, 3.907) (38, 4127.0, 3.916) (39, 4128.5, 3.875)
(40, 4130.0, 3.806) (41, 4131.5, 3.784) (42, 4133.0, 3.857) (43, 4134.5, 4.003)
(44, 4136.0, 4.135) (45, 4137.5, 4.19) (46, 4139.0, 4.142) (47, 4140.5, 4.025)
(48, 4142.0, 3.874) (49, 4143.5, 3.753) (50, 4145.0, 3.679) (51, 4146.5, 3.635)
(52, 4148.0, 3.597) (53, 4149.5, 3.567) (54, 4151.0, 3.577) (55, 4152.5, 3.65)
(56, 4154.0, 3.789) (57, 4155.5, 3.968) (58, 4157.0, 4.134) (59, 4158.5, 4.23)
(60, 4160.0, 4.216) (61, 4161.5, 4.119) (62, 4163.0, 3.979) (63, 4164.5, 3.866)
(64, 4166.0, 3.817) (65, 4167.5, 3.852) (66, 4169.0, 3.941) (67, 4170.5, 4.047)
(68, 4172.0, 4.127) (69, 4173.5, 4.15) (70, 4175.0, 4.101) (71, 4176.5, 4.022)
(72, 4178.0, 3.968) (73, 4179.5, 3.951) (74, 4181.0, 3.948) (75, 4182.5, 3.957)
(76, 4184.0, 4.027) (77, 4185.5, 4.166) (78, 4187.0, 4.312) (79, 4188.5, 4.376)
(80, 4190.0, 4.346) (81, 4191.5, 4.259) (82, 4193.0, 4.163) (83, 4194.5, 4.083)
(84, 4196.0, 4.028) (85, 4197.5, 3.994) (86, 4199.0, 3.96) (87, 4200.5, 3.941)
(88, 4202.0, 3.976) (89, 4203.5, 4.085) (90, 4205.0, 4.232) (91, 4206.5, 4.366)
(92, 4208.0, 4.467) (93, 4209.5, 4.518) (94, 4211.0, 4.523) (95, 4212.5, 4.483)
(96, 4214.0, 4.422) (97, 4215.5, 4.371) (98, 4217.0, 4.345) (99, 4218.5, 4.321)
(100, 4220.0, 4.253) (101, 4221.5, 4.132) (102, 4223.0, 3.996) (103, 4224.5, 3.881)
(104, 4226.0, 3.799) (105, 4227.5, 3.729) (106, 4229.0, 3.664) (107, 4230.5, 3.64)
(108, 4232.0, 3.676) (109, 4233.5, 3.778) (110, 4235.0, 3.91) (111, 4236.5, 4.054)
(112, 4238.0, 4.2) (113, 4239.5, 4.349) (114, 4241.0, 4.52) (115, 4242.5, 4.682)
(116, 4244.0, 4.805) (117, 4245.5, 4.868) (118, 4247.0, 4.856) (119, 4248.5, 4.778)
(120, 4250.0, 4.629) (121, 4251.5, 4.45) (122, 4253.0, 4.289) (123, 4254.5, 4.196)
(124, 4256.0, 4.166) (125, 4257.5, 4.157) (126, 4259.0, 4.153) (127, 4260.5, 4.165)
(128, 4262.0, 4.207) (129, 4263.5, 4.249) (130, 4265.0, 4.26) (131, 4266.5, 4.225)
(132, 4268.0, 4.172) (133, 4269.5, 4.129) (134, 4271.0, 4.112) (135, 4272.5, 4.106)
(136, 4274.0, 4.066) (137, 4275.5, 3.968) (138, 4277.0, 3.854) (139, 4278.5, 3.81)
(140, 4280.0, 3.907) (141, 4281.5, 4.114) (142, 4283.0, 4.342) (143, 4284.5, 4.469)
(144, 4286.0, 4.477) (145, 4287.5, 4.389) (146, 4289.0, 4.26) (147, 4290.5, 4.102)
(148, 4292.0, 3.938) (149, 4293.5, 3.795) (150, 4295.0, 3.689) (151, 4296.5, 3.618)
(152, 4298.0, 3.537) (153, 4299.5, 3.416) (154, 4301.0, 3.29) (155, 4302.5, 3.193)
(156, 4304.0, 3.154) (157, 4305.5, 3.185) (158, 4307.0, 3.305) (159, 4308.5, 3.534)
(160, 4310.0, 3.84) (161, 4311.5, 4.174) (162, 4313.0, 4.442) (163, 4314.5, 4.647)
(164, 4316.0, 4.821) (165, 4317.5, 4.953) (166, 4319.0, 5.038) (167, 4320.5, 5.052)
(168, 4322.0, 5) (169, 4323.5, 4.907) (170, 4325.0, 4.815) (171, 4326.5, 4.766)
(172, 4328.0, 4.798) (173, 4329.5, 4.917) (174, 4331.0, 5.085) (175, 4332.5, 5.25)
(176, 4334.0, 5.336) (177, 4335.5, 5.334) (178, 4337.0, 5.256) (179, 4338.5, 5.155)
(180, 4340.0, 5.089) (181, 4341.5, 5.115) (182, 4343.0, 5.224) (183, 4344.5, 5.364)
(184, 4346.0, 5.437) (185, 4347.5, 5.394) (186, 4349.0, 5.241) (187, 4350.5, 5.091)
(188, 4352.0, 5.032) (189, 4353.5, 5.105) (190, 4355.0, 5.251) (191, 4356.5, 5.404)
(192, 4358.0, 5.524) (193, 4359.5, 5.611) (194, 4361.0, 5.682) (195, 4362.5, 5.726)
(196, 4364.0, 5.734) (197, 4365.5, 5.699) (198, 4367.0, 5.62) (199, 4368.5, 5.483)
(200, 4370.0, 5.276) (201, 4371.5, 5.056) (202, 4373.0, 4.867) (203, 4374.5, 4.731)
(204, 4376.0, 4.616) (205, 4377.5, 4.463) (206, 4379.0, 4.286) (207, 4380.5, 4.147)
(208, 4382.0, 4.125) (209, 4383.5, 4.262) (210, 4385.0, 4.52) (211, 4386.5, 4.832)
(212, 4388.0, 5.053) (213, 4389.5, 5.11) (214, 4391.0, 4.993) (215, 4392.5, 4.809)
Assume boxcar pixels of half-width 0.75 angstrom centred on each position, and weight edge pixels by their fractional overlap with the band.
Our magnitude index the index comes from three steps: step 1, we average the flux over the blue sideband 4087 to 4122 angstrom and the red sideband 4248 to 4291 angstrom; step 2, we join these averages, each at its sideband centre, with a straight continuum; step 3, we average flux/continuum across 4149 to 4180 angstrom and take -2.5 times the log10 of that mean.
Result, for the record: 0.03 mag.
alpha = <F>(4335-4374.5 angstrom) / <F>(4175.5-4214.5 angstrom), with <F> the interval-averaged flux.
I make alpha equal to 1.28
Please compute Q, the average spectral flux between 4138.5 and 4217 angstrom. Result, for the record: 4.06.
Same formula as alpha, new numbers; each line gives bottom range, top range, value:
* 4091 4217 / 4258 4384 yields 1.14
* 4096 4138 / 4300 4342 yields 1.15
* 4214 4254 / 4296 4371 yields 1.14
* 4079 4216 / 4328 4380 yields 1.29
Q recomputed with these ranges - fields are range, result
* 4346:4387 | 5.07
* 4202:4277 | 4.23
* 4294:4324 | 4.03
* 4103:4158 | 3.91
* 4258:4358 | 4.45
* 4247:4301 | 4.12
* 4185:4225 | 4.22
